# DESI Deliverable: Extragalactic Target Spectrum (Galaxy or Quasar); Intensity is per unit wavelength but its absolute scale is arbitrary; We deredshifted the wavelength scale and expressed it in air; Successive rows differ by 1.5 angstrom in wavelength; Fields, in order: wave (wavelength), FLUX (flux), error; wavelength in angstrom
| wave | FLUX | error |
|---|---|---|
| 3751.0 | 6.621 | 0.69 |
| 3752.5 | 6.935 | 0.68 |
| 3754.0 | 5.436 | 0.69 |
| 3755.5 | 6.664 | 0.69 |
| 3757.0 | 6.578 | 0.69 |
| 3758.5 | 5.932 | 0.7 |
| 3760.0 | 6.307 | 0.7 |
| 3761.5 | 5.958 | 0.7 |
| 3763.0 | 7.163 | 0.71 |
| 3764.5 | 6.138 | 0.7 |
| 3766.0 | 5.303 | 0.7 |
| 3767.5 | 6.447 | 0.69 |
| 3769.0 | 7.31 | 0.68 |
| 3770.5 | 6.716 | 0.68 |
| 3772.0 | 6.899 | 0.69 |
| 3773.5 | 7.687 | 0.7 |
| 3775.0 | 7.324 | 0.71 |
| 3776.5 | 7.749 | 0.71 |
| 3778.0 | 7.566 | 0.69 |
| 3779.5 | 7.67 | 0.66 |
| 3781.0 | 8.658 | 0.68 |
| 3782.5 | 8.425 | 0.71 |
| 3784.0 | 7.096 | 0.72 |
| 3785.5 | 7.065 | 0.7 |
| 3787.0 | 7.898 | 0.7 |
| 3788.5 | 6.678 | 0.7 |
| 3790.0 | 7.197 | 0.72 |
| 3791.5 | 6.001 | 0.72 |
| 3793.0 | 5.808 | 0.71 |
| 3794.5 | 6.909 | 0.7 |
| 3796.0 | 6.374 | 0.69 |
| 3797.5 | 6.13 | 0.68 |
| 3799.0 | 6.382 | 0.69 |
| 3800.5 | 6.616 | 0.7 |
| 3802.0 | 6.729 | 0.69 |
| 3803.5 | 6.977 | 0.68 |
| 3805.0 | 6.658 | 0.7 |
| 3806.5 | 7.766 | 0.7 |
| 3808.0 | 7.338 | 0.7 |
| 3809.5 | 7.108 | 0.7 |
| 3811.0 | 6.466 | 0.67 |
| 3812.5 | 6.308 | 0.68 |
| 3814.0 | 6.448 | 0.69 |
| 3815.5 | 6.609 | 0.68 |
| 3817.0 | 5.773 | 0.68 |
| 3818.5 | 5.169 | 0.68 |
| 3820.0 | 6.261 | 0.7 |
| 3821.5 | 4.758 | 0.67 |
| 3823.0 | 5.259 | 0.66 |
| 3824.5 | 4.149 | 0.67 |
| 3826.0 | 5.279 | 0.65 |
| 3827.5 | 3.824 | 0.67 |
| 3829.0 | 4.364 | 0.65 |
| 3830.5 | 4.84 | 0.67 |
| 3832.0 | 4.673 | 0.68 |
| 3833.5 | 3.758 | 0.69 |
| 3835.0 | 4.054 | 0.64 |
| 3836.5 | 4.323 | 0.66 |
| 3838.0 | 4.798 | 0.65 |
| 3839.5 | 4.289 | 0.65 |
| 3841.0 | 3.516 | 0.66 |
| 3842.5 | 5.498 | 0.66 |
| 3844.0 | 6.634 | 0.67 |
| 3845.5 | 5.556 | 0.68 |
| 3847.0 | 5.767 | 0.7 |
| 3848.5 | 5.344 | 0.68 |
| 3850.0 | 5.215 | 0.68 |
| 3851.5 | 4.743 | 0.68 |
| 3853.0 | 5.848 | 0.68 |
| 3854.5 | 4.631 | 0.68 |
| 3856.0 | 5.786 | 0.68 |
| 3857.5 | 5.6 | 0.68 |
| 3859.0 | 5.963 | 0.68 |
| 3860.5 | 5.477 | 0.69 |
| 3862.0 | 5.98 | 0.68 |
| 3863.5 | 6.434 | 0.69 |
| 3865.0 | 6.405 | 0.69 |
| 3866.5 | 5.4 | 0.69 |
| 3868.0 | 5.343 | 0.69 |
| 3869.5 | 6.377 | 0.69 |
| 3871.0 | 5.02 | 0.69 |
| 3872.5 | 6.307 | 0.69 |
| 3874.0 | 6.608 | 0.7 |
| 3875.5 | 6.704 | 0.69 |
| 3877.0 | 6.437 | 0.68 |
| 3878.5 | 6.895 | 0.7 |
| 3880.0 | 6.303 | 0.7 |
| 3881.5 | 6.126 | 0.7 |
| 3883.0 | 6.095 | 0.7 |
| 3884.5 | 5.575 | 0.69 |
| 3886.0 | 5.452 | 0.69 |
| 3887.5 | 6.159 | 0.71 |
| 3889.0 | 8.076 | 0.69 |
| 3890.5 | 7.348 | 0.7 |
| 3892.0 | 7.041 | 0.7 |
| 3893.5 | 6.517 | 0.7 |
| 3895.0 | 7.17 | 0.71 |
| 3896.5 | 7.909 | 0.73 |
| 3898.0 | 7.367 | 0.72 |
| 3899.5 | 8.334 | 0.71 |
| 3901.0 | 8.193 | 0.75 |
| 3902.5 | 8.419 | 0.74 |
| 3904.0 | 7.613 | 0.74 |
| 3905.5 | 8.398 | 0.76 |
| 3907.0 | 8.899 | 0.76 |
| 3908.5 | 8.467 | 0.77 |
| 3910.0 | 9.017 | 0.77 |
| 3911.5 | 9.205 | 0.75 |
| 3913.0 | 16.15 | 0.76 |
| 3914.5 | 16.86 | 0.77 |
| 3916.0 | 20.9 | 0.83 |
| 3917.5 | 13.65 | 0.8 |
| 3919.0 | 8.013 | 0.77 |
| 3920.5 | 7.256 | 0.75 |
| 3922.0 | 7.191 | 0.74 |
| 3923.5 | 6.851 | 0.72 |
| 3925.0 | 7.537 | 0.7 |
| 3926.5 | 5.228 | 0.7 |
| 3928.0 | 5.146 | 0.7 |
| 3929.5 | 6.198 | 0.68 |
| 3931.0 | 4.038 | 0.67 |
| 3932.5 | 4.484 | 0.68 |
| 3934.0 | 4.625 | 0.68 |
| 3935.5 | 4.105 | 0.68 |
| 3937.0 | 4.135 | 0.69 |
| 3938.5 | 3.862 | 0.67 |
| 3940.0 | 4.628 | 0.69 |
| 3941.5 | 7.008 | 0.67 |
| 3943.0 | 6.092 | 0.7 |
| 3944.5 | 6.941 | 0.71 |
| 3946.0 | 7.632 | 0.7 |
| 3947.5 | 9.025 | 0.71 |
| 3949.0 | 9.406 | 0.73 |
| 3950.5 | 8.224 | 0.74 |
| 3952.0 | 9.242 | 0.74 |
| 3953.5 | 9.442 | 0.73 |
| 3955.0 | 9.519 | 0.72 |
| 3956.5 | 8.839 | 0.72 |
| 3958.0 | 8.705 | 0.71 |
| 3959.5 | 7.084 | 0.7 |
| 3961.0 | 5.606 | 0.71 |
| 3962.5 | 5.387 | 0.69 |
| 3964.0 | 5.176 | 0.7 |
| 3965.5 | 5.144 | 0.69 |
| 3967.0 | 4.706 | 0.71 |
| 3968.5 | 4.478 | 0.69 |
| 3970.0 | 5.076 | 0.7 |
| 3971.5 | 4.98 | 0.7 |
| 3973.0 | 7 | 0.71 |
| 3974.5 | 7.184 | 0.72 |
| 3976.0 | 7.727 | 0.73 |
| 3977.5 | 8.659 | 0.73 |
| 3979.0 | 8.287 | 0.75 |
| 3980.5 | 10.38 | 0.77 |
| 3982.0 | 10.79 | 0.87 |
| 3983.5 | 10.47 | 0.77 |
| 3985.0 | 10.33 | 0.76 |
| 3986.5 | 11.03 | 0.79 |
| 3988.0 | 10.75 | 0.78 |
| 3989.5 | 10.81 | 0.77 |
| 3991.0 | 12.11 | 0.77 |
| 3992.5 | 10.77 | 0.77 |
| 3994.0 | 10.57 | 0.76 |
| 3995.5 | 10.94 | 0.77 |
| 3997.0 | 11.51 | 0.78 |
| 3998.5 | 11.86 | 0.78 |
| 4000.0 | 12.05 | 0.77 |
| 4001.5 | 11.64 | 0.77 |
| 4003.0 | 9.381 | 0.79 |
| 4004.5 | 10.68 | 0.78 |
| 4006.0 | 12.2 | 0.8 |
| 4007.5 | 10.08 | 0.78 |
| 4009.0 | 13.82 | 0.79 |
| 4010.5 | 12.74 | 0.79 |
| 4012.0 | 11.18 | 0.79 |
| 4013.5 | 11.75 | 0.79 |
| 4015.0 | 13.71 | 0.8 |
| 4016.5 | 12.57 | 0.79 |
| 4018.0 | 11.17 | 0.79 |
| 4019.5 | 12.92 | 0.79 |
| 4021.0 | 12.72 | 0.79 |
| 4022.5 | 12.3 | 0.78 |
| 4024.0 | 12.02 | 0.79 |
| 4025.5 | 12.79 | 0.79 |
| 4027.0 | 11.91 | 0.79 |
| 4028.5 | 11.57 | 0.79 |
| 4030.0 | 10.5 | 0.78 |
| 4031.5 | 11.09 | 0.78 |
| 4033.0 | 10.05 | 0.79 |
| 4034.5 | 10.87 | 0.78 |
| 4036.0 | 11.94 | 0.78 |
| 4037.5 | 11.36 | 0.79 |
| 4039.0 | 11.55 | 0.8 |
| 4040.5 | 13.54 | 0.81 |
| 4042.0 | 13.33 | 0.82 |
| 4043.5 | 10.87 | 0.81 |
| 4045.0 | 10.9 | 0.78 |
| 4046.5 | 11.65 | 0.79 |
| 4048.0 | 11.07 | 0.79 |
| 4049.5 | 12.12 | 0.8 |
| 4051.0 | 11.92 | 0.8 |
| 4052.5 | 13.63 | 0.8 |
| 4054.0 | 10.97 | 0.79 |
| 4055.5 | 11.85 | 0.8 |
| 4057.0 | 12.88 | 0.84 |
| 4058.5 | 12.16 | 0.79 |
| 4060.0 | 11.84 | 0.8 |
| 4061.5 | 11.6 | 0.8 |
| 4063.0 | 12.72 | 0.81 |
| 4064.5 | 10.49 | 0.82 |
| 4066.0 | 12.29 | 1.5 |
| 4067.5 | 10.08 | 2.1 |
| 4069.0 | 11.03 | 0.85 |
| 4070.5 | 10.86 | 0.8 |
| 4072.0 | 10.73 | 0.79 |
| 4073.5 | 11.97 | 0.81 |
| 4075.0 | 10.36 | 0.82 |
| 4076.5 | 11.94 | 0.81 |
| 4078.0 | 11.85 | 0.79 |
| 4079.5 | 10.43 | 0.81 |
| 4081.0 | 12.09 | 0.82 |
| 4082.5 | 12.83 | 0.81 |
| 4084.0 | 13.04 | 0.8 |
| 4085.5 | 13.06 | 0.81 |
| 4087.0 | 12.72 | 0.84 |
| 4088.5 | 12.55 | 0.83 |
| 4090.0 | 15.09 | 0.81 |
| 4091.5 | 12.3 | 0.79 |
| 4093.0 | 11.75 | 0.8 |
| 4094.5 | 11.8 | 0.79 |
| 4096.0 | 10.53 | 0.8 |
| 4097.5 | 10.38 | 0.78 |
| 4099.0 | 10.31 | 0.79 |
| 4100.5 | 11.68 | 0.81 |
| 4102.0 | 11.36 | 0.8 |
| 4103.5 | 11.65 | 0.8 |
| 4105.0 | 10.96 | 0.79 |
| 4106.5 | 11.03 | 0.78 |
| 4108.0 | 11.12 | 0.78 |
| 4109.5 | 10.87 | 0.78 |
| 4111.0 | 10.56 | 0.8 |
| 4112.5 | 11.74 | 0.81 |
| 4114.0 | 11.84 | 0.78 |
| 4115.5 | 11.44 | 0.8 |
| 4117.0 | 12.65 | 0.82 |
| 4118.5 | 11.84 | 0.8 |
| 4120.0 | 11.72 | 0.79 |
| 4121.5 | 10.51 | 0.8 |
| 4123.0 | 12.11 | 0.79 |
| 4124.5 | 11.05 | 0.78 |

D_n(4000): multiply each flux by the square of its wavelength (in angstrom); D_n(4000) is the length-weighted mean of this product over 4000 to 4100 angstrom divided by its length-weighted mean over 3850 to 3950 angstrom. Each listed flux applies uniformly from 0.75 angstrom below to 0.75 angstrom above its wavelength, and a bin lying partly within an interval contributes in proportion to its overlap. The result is 1.78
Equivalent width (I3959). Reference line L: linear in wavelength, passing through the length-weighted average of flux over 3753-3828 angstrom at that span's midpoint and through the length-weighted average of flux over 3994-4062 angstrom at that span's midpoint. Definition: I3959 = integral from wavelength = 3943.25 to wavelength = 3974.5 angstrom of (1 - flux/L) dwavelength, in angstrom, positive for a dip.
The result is 9.7 angstrom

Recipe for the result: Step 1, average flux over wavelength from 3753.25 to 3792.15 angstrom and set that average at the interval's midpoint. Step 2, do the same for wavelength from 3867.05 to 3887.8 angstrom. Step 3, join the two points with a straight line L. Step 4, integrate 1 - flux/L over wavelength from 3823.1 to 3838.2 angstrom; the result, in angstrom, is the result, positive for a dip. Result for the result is 4.8 angstrom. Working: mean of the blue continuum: 6.92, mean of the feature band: 4.43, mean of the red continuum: 6.09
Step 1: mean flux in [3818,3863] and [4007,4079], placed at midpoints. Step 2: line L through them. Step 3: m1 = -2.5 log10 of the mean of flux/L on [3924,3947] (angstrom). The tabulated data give 0.44 mag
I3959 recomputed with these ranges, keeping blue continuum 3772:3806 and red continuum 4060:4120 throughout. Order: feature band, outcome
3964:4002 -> 3.7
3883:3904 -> 3.6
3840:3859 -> 6.3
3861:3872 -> 3.2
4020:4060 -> -3.5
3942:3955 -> 1.6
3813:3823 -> 2.3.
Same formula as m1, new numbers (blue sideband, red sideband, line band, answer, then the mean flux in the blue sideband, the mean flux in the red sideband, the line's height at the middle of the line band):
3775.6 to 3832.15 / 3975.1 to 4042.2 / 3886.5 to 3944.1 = 0.15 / 6.41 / 11.3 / 9.08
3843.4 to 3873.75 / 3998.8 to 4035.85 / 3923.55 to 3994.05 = 0.29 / 5.7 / 11.7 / 9.52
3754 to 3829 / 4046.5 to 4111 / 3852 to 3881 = 0.30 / 6.53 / 11.7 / 7.88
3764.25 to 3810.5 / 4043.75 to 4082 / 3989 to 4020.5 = -0.10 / 6.99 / 11.6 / 10.6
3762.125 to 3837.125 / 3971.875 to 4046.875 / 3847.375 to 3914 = 0.19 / 6.32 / 11.1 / 8.18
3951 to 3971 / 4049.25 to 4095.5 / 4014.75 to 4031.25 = -0.25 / 6.8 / 12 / 9.67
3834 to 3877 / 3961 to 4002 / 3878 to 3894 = -0.03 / 5.49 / 8.81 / 6.29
